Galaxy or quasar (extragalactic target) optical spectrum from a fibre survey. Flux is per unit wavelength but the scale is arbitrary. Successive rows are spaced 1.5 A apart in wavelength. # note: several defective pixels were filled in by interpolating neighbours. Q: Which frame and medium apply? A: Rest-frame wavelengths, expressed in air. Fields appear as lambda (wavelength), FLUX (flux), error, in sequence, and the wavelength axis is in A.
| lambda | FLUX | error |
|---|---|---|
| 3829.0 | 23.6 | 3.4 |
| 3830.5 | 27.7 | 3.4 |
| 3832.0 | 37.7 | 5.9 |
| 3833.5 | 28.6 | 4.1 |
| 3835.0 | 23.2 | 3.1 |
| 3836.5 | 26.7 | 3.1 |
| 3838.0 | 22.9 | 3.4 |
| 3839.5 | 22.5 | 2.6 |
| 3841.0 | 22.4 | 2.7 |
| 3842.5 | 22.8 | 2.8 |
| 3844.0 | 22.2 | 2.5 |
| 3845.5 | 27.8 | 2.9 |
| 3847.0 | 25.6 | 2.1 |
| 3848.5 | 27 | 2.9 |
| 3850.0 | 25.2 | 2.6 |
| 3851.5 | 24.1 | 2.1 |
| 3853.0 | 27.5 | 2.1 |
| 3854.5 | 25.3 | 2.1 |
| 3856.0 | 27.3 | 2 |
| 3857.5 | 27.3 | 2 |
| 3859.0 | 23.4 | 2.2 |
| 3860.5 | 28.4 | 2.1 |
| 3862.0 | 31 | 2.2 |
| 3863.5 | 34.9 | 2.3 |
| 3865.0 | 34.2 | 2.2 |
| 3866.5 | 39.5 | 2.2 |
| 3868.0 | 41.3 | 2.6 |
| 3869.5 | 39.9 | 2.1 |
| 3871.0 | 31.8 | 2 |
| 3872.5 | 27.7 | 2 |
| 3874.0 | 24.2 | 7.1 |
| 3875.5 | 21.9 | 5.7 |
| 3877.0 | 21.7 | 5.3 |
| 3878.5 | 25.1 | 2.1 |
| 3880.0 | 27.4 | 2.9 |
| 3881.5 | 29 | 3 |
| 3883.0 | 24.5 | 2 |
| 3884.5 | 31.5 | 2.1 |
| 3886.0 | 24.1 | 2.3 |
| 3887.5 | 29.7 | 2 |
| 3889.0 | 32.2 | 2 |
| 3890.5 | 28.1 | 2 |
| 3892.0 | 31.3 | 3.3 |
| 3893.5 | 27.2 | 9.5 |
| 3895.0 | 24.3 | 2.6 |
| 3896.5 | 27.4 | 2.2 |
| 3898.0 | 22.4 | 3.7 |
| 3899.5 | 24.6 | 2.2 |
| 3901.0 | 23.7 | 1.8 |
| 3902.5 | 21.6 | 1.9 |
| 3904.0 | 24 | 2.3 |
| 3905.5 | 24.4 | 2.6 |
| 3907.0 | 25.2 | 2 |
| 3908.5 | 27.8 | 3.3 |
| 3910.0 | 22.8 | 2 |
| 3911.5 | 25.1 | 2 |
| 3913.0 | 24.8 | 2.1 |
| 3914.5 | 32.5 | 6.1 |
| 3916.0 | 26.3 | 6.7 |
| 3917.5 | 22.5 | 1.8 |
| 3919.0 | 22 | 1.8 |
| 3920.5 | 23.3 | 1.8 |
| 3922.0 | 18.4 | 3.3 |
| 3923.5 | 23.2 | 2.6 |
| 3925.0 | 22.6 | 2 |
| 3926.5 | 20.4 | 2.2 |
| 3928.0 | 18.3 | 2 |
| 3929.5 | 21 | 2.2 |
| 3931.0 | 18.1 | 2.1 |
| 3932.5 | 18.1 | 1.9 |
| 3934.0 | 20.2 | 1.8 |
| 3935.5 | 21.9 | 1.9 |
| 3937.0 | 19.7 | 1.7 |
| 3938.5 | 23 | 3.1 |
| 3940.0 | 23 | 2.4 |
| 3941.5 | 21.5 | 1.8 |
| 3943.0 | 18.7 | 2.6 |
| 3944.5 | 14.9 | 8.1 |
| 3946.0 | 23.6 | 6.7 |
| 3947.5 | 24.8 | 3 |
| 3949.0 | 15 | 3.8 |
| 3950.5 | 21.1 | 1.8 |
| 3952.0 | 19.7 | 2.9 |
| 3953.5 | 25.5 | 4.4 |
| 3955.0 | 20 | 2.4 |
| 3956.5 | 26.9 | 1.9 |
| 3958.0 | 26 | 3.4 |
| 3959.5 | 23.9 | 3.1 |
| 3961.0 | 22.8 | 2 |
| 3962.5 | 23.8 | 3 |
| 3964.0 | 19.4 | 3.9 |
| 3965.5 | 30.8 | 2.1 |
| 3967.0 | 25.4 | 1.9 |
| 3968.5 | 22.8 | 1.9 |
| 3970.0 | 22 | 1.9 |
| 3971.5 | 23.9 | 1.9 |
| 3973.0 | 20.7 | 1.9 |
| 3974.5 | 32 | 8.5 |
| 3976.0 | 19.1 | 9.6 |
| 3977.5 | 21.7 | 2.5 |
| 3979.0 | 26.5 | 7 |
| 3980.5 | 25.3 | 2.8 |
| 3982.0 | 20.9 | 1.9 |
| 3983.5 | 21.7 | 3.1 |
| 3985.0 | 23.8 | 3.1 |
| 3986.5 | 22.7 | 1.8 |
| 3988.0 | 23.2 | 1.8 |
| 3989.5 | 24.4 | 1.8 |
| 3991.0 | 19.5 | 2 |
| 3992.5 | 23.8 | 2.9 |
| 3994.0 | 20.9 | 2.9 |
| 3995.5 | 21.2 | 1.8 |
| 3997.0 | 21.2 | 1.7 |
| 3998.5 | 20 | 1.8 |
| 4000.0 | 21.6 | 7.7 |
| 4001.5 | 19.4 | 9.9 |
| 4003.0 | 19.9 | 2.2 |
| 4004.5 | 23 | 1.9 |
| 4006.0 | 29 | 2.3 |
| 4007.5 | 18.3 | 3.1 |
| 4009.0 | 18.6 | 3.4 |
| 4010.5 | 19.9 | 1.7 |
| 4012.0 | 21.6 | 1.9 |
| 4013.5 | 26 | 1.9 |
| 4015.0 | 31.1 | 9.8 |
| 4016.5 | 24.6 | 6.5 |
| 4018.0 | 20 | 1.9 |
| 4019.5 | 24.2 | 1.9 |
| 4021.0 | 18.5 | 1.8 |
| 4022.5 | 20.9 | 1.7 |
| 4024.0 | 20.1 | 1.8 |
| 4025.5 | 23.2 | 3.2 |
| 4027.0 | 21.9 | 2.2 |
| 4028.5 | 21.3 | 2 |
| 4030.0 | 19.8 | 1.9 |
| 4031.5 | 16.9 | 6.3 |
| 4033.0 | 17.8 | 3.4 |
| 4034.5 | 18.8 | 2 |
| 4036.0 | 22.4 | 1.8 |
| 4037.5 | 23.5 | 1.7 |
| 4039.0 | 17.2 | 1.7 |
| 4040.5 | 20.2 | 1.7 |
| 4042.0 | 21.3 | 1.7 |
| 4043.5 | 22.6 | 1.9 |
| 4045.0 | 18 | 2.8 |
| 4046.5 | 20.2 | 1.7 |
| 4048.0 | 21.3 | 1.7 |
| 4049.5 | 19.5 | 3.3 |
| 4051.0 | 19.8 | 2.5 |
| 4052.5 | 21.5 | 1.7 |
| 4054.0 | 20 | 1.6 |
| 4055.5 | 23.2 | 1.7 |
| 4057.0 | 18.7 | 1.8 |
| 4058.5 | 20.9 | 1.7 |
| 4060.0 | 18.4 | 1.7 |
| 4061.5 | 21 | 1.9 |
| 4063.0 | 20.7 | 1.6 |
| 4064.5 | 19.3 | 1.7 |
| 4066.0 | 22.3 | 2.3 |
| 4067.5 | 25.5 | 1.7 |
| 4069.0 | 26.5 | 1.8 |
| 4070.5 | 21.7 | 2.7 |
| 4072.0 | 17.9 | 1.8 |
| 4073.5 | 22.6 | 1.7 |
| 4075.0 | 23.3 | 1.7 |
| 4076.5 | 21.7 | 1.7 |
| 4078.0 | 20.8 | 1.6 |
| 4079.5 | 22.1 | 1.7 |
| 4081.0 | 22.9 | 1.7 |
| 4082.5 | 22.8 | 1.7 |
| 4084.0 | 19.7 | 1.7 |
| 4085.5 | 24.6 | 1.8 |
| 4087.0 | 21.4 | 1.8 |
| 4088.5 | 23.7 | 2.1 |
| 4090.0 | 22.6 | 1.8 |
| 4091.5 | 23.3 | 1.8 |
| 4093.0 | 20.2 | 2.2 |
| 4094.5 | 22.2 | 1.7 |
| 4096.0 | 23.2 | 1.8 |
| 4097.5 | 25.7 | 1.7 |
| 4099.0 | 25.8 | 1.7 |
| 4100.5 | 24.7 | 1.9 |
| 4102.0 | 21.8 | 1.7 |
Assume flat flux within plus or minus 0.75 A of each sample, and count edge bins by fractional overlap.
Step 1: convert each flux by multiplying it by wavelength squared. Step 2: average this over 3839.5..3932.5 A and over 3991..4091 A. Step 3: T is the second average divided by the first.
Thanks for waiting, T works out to 0.89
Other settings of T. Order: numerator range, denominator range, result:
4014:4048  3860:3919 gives 0.82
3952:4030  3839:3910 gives 0.89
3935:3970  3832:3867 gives 0.87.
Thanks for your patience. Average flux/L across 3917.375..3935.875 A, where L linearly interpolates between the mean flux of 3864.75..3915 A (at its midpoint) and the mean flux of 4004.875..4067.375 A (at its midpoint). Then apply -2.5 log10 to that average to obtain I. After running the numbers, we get 0.249 mag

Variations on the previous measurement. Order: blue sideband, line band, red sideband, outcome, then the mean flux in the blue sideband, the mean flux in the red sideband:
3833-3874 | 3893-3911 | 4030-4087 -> 0.08 mag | 28.1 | 21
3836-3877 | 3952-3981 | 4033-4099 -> 0.02 mag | 27.8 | 21.5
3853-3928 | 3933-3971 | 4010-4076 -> 0.11 mag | 26.8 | 21.3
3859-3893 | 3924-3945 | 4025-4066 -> 0.30 mag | 29.8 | 20.4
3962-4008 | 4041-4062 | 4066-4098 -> 0.11 mag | 22.9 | 22.6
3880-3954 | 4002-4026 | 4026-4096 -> -0.02 mag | 23.6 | 21.2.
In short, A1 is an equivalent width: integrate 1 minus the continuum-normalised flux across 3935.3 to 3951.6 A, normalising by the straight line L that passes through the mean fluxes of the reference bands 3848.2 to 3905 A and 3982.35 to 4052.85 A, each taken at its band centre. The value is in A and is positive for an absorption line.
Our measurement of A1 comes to 2.79 A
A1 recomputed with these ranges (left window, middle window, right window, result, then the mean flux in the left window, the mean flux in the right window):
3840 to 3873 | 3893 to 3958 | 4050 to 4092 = 9.8 A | 28.9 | 21.7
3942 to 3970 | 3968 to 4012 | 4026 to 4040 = -1.8 A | 22.5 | 20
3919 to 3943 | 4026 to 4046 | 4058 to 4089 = 1.3 A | 20.8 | 21.9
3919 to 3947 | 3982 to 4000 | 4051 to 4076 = -0.9 A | 20.6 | 21.4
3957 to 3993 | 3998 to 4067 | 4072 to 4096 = 5.4 A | 23.6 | 22.2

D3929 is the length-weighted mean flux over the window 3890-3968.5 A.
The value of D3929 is 23.1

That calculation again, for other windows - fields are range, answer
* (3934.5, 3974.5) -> 22.5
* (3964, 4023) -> 22.8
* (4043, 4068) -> 20.7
